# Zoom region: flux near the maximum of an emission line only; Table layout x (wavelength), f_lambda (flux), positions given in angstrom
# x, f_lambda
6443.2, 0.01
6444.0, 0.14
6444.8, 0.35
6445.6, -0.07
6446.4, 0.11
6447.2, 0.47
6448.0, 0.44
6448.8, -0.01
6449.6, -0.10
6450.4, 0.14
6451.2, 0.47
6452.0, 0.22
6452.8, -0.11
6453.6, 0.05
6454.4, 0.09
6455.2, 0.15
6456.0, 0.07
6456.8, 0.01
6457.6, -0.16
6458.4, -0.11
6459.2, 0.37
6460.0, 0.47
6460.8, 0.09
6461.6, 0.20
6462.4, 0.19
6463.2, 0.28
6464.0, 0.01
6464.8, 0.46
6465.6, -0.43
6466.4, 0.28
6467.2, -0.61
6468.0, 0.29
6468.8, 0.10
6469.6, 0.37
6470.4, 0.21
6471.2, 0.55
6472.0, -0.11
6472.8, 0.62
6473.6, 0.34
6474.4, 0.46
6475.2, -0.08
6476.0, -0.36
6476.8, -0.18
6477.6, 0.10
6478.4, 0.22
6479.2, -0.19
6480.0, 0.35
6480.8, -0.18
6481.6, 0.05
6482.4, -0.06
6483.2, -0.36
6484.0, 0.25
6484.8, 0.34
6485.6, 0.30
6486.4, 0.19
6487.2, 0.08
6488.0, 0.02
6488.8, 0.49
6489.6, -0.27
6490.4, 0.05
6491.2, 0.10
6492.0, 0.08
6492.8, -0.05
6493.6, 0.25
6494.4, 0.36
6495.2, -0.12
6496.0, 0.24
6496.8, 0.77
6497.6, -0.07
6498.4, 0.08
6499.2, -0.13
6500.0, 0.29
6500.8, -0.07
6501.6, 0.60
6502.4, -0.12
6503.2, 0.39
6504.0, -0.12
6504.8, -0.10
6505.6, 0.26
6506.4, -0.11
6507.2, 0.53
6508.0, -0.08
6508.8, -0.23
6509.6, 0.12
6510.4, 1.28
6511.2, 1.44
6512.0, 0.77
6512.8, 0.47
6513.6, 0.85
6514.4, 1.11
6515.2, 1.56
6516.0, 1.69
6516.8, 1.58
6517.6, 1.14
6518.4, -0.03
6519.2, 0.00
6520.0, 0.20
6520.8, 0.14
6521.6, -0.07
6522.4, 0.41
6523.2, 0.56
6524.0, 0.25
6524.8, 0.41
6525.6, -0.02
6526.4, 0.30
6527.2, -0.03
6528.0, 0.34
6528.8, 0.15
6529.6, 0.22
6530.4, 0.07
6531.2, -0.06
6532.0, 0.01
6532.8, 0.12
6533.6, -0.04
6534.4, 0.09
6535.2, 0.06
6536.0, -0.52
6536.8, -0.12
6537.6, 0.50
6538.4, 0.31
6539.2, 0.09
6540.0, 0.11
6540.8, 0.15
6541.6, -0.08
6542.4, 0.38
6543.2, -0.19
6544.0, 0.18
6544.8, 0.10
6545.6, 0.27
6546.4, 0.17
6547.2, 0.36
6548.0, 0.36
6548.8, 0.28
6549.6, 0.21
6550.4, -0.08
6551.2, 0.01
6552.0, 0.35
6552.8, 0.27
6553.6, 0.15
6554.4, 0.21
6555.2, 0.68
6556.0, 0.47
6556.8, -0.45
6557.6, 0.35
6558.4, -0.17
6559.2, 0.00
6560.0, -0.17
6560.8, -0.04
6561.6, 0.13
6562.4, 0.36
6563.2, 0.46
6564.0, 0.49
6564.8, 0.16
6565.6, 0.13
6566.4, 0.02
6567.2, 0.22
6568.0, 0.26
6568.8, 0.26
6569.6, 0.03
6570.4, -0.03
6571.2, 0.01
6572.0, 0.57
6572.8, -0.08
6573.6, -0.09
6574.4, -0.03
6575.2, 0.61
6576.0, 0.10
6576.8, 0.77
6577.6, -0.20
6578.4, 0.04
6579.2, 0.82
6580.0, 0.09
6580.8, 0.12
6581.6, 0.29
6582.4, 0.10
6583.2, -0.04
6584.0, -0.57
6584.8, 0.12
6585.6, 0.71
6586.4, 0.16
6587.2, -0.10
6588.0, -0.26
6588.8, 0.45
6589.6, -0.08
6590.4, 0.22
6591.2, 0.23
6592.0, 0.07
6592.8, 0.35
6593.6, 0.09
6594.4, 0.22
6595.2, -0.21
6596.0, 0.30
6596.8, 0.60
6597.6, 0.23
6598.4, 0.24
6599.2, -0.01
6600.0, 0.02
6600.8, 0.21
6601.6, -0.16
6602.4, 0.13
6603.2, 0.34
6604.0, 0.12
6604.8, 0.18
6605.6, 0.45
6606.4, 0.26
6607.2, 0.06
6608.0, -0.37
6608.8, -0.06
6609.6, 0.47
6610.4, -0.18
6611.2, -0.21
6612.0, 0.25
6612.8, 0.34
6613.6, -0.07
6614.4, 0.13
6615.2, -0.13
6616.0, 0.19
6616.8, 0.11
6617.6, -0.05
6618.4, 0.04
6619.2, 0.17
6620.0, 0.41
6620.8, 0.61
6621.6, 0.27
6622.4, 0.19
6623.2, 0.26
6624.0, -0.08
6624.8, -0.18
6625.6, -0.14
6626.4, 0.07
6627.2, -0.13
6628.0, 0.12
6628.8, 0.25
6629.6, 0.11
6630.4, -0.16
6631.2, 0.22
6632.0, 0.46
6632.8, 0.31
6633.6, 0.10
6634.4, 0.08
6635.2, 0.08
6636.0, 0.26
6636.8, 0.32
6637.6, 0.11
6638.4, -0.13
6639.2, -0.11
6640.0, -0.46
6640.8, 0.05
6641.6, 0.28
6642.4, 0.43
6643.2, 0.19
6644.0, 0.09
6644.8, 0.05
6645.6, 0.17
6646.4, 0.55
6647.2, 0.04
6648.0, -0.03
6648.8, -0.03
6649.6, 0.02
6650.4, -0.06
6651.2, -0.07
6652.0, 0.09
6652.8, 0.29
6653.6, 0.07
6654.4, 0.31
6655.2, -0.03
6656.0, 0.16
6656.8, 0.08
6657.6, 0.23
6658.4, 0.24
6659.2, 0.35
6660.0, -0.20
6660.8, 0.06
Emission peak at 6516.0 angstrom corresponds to [O II]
